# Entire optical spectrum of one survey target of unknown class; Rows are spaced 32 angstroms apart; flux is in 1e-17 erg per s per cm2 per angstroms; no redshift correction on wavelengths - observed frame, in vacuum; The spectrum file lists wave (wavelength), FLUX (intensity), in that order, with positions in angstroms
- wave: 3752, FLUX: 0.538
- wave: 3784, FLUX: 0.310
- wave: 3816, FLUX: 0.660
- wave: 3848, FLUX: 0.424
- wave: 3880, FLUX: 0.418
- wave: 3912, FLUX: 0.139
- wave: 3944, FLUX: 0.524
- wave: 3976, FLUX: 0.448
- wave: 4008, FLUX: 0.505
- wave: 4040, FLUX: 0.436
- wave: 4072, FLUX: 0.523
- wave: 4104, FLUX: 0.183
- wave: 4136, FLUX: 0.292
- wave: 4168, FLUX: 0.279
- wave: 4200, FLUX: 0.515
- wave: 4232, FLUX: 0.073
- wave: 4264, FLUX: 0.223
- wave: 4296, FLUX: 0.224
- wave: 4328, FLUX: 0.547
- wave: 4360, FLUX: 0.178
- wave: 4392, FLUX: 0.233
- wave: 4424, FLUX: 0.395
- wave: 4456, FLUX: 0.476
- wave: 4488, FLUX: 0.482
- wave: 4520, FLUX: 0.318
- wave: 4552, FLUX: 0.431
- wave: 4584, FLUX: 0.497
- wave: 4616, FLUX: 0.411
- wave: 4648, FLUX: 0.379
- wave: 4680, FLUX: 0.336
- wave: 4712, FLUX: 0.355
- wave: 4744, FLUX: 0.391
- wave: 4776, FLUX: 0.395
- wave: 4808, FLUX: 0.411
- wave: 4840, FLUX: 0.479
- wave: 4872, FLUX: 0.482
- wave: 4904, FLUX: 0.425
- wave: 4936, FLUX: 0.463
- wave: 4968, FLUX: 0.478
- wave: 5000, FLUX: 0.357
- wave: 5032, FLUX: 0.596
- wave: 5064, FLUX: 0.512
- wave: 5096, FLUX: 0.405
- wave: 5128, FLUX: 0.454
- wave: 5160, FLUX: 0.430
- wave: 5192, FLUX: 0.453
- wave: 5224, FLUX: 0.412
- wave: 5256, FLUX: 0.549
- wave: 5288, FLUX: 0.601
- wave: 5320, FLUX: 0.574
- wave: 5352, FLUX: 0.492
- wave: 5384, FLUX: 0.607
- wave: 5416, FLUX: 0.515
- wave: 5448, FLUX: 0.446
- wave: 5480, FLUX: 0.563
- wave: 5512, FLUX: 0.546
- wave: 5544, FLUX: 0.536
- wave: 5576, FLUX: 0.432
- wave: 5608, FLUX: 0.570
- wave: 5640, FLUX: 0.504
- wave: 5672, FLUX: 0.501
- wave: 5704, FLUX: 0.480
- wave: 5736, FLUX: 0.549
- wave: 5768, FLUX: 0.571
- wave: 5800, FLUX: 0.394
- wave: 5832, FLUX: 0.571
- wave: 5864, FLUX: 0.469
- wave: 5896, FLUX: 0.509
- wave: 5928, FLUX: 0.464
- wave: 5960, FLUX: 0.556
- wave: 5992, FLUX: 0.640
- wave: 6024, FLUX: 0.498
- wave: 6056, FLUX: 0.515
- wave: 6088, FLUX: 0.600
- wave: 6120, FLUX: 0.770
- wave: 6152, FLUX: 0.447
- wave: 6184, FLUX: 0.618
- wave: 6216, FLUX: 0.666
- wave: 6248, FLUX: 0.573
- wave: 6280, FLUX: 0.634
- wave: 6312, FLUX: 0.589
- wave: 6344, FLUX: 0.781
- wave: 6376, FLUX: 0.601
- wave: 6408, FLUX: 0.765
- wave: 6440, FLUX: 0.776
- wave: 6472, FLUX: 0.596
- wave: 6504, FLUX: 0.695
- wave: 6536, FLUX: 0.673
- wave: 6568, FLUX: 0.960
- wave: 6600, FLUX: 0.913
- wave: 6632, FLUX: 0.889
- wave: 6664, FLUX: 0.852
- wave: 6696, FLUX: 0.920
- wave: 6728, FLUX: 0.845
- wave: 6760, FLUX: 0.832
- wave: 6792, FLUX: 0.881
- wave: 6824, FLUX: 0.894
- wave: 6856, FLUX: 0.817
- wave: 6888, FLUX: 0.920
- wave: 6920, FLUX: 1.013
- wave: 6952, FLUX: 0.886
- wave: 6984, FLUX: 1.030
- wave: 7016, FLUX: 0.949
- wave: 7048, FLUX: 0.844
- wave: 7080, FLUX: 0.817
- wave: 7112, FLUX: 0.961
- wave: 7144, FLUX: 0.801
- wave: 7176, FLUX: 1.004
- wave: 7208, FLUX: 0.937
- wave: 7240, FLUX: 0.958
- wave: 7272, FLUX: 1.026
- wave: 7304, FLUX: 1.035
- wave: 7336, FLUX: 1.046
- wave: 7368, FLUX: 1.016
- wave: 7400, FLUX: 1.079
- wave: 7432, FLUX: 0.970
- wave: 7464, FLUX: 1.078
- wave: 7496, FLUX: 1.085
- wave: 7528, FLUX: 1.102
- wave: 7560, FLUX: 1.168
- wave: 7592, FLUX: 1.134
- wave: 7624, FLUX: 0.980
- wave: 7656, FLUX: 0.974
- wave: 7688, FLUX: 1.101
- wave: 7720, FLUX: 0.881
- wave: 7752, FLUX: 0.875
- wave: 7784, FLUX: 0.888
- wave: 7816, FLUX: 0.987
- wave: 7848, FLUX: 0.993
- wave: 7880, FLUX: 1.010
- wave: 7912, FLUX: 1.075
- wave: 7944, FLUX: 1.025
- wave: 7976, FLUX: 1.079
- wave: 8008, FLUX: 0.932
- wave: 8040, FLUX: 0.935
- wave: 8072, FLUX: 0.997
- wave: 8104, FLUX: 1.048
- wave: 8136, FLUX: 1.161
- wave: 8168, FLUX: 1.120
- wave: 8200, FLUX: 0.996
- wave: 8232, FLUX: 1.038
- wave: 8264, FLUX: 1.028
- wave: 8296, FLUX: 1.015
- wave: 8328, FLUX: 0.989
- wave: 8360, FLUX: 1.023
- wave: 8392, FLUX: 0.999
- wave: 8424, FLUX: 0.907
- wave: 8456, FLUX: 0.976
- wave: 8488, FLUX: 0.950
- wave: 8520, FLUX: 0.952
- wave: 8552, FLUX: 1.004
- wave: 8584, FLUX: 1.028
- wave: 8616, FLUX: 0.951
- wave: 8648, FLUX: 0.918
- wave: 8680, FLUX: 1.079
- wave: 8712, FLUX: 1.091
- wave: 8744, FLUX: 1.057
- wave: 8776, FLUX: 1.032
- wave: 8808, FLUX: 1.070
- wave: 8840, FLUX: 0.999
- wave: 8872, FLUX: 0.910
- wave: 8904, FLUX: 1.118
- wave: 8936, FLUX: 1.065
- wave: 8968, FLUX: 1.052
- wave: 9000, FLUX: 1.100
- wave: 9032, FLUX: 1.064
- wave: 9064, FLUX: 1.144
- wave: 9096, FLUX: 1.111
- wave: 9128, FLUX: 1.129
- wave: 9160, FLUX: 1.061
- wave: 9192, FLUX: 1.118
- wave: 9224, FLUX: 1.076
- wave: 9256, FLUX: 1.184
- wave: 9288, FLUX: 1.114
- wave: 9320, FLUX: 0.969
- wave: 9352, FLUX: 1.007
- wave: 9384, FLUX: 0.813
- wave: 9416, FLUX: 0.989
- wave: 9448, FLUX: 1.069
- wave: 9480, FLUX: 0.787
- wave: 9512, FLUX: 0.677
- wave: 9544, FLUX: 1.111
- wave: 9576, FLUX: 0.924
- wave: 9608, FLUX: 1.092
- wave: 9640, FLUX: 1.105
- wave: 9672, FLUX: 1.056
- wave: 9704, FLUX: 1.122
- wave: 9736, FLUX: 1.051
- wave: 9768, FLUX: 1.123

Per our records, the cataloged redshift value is 0.643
